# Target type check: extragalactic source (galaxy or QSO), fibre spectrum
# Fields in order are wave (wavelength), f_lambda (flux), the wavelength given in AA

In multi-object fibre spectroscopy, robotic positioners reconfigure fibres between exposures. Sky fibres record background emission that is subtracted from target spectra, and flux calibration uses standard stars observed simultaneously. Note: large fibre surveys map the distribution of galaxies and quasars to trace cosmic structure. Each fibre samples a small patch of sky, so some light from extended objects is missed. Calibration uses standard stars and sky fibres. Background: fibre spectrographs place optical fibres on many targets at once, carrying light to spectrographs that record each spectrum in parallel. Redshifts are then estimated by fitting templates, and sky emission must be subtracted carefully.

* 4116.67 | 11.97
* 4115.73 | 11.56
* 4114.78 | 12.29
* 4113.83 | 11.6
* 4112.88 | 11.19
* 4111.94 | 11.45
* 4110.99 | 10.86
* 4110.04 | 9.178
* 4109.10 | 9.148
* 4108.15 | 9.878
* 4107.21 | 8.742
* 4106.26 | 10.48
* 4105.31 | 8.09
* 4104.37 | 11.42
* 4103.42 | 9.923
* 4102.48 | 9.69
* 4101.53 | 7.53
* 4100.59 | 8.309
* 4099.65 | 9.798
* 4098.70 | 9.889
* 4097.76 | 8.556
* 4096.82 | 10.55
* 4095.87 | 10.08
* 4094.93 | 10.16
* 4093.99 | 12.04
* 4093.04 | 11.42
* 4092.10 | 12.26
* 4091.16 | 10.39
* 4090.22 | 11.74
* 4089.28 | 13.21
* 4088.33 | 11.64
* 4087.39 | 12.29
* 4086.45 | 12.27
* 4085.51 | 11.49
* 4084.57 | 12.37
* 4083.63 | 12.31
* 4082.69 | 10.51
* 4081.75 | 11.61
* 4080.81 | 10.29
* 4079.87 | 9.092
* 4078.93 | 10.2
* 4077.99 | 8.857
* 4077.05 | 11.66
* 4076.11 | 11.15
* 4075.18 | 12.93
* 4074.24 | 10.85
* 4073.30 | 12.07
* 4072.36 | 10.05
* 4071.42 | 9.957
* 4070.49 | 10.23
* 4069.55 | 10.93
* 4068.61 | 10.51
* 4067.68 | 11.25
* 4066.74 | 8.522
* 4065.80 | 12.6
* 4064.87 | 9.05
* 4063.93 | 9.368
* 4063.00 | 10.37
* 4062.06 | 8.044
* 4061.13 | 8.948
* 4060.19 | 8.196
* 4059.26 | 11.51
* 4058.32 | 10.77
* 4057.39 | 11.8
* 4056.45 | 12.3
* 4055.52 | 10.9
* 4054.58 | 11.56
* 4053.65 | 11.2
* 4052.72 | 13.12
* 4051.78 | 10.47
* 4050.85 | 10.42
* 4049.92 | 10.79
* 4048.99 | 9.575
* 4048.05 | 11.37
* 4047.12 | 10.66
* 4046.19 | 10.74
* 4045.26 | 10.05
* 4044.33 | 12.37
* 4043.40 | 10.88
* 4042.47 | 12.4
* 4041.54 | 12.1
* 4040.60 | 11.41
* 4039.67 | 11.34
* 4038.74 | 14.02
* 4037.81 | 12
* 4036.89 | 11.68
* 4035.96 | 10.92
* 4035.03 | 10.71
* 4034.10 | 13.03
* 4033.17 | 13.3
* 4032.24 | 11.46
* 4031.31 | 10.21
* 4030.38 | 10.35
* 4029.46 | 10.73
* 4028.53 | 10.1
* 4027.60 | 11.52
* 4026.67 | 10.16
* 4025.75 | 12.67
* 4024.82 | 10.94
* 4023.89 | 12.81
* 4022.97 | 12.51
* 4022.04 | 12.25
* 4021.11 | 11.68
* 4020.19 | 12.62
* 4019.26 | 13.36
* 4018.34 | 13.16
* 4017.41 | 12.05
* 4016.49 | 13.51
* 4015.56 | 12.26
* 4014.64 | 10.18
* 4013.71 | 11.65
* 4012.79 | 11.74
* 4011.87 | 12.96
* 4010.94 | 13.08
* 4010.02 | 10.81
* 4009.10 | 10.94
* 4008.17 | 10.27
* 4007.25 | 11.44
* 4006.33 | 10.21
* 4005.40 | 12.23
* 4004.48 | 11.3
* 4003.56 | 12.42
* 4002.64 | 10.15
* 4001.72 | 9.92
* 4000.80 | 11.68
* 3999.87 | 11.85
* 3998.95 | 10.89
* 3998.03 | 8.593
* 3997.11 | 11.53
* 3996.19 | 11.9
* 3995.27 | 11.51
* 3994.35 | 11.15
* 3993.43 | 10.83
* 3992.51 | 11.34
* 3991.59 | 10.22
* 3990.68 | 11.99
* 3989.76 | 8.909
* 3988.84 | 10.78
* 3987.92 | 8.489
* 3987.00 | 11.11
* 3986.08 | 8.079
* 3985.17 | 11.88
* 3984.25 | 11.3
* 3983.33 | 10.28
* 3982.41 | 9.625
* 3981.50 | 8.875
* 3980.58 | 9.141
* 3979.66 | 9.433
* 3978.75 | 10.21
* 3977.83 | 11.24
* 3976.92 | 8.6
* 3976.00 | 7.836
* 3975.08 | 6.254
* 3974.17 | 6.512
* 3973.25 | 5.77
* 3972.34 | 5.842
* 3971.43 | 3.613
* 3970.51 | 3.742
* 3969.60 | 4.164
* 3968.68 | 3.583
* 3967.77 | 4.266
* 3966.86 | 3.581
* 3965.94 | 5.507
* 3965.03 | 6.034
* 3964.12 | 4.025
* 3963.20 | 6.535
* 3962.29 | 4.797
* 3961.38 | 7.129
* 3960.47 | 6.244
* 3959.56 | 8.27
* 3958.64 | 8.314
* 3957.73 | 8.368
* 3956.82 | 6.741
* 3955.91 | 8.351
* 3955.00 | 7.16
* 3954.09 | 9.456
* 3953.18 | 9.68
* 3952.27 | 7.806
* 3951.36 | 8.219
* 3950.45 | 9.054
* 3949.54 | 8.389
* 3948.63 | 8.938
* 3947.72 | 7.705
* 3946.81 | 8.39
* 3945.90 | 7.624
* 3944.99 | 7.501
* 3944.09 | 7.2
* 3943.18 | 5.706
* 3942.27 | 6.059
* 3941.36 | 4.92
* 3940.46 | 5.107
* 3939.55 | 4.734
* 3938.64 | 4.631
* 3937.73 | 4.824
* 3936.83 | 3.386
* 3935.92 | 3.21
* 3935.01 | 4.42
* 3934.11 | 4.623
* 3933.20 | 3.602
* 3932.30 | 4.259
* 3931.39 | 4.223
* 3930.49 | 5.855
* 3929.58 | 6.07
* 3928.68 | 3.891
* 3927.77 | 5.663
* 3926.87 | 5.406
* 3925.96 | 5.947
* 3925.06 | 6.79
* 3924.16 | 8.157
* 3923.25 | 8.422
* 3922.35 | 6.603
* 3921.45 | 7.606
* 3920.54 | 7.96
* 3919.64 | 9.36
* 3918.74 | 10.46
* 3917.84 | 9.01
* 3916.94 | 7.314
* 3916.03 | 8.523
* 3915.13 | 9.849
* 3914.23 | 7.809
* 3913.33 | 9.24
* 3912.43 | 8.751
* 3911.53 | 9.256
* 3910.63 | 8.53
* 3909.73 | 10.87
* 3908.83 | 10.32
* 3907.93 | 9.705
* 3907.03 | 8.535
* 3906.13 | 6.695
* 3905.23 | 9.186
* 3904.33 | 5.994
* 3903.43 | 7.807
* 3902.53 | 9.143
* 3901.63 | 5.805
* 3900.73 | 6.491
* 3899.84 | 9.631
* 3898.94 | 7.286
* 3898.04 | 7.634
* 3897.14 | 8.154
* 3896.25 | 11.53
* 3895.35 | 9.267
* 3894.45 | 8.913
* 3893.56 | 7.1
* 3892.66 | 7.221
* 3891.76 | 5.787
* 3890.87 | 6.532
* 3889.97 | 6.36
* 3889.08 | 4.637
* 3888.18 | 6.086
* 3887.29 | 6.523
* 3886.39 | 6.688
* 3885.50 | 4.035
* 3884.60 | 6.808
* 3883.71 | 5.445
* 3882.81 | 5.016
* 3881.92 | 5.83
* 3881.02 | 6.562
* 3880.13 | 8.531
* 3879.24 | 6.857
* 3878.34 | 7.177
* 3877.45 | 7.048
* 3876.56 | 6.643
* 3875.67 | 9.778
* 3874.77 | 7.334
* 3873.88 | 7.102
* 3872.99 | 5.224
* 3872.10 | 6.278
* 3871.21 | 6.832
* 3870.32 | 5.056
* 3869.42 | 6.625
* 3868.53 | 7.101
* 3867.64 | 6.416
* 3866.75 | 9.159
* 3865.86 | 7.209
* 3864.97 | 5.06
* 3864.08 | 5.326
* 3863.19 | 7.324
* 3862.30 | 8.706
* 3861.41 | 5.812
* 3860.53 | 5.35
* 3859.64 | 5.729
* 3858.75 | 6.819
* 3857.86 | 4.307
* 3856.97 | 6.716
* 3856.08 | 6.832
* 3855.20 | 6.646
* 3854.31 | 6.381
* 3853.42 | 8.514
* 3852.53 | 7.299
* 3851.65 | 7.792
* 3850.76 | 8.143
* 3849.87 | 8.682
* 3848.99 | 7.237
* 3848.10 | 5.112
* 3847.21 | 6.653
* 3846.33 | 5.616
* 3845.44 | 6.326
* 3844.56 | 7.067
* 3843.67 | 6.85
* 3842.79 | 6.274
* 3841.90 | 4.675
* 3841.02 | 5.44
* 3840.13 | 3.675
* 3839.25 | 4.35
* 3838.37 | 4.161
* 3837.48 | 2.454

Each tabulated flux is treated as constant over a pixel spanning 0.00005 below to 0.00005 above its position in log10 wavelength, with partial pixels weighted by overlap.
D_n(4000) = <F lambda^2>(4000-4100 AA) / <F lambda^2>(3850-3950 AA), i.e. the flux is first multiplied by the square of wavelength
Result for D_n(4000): 1.7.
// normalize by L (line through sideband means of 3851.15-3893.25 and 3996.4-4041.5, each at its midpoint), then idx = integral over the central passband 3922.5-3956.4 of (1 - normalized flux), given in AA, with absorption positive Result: 9.7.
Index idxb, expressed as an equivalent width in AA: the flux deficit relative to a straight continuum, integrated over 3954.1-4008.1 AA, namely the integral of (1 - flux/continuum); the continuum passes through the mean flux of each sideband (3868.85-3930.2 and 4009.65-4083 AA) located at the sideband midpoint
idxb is 5.2 AA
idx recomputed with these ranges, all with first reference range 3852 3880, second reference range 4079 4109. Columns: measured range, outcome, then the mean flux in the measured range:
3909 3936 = 1.8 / 7.14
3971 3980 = 1.1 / 7.53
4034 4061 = -4.1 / 11.3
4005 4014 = -2.3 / 11.5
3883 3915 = -1.7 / 7.71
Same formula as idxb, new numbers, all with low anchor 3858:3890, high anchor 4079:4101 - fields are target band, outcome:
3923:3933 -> 2.4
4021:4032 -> -1.9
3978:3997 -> -3.3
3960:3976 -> 6.1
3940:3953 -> 1.0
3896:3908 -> -1.6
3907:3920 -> -3.3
